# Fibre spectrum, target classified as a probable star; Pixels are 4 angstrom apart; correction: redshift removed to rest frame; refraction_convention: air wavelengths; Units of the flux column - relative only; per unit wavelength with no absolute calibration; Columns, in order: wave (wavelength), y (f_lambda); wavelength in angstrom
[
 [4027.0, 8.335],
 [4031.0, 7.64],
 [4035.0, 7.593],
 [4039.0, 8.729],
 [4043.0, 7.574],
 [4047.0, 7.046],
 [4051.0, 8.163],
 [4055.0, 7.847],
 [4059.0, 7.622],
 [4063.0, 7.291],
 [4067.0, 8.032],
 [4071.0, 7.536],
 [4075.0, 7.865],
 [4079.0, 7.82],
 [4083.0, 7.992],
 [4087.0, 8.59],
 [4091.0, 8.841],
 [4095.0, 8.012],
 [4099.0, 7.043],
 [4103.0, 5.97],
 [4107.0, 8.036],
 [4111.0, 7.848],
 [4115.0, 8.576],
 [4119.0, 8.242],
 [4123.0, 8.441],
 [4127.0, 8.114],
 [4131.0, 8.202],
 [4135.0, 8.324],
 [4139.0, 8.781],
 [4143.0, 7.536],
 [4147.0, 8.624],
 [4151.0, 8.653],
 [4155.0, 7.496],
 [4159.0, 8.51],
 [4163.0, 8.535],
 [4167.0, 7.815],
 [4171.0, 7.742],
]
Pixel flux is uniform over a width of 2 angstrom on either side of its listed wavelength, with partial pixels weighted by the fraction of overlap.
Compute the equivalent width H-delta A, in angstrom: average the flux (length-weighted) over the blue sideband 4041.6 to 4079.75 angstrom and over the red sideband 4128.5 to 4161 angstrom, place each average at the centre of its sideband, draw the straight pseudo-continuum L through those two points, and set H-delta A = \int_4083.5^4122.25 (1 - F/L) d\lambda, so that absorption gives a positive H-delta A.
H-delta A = 0.21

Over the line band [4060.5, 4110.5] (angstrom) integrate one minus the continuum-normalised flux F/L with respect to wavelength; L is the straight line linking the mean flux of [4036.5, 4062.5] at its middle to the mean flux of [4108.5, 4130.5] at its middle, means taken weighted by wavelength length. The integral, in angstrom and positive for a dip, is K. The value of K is 1.66 angstrom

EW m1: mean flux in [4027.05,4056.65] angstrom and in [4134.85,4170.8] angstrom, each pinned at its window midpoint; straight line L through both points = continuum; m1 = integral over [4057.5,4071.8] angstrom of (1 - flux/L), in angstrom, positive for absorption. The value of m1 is 0.5 angstrom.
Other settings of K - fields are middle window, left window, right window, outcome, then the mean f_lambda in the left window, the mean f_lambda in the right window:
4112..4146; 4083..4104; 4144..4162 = -0.77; 7.8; 8.29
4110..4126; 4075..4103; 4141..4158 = -0.61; 7.89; 8.1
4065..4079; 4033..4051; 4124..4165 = 0.21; 7.78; 8.28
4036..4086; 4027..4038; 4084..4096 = 2.16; 7.85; 8.48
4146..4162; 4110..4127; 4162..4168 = -0.22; 8.28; 8.17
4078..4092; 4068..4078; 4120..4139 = -0.78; 7.75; 8.32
